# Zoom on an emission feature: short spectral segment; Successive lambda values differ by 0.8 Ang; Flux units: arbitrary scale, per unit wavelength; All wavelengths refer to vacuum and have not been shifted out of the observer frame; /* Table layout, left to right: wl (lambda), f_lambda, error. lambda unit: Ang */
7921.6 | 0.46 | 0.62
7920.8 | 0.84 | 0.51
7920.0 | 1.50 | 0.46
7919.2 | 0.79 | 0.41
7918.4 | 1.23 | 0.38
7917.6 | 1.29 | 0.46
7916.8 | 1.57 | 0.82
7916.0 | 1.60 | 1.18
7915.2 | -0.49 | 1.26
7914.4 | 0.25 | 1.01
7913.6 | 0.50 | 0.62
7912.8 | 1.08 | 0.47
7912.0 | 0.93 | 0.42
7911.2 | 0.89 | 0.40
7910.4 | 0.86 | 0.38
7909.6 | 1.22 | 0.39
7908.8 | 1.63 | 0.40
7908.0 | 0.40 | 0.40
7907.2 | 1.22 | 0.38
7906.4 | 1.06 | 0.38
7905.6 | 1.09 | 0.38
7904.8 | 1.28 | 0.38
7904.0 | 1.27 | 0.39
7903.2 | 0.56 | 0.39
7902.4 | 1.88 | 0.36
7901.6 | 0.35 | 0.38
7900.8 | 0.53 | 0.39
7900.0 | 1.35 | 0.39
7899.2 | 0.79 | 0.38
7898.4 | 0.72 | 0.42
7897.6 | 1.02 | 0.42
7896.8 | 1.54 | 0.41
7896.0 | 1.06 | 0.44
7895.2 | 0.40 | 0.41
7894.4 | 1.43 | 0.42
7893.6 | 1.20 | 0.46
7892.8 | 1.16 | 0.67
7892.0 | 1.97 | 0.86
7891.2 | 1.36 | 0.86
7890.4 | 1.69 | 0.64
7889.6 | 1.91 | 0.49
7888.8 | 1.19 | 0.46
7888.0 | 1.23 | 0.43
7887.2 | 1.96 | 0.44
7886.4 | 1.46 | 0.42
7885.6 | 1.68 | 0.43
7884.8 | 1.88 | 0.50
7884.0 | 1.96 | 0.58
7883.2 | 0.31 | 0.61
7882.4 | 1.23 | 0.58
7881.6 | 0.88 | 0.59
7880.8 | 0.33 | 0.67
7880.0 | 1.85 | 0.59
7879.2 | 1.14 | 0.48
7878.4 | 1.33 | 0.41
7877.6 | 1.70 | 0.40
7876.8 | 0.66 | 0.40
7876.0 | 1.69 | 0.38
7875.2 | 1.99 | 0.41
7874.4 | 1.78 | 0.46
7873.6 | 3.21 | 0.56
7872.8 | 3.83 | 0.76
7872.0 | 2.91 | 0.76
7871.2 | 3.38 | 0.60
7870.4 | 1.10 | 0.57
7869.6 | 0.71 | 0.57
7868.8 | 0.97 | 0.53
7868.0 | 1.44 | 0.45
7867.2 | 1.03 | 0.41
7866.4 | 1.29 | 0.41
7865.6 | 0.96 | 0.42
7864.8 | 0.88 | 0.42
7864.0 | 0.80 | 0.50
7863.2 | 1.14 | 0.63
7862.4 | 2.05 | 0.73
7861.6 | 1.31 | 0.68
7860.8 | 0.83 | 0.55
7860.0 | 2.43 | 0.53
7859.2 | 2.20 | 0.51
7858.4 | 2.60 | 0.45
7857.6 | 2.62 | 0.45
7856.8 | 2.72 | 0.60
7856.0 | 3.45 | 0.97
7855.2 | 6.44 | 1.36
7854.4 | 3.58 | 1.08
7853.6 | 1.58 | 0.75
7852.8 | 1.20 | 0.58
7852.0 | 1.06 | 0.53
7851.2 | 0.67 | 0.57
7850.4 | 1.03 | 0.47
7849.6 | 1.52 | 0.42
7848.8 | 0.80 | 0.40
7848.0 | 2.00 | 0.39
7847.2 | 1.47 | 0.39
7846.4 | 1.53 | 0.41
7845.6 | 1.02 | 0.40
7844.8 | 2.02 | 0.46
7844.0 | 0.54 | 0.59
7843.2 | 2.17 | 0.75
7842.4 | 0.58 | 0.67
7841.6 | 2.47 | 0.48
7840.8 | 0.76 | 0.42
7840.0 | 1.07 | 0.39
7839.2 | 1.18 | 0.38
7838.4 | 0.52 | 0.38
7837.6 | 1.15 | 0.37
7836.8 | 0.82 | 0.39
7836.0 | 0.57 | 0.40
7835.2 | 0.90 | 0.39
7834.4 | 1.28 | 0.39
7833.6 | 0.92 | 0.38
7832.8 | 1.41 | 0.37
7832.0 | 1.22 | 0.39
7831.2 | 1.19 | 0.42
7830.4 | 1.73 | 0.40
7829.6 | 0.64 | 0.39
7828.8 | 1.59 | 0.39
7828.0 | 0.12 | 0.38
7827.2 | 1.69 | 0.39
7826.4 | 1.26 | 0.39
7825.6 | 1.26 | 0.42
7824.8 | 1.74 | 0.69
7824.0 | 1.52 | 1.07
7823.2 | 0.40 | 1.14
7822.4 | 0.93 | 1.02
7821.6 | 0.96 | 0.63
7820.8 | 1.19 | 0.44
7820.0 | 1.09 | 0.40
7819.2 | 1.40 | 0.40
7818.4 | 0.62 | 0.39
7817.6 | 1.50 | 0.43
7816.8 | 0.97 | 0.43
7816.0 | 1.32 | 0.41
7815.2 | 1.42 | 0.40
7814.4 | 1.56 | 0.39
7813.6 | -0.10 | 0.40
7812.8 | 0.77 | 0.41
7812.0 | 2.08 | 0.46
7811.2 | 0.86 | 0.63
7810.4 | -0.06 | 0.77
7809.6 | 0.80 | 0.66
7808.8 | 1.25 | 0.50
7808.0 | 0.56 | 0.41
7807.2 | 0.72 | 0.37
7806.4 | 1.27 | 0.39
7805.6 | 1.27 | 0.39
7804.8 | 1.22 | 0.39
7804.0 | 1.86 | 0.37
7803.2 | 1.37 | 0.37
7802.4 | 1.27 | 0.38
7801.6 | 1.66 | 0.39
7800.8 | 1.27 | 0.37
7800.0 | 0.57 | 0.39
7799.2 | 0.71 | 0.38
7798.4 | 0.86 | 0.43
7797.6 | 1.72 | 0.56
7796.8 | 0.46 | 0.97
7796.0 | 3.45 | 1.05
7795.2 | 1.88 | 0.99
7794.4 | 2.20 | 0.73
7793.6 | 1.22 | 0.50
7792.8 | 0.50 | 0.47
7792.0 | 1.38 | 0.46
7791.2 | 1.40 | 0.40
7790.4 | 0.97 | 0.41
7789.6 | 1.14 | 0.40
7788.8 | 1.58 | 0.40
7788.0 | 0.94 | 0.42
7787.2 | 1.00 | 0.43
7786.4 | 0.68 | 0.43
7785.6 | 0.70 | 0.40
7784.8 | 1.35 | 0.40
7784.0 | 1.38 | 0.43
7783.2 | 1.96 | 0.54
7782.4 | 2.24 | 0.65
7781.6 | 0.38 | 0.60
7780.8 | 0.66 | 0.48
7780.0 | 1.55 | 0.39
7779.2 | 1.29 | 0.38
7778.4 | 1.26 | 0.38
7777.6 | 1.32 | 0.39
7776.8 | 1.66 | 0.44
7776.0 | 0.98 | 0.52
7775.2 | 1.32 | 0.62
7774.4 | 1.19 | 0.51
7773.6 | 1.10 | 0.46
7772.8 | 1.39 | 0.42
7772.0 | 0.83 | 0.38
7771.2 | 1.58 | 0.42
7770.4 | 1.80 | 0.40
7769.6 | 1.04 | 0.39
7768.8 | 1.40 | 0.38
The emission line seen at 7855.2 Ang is [S II]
